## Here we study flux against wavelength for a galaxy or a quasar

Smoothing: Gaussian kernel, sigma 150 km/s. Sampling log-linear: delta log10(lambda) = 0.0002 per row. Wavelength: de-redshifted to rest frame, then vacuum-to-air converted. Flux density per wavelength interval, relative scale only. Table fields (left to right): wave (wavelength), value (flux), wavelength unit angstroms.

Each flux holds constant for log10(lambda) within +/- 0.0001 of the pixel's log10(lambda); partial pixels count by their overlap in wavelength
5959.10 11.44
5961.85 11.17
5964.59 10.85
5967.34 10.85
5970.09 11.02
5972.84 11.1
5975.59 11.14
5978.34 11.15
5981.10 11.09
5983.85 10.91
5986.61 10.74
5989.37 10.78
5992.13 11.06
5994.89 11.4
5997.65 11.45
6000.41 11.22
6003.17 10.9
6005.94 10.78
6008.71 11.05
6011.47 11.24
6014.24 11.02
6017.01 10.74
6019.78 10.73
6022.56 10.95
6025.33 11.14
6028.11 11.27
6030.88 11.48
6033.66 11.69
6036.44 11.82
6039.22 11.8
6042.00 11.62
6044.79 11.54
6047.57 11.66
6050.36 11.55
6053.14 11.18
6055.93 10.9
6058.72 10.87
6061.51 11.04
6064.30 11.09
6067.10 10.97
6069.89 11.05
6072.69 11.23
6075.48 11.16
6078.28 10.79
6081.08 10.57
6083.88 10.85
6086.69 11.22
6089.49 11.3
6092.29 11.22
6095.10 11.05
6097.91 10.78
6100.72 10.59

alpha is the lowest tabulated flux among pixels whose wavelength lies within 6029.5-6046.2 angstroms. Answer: 11.48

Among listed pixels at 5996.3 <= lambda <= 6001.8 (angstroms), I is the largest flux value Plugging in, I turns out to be 11.45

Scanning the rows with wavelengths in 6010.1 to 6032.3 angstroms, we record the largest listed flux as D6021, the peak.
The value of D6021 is 11.48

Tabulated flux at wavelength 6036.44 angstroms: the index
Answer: 11.82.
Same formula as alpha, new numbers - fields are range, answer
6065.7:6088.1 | 10.57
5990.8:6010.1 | 10.78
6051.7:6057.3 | 10.9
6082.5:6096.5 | 10.85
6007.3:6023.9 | 10.73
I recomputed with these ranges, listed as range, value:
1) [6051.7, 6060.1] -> 11.18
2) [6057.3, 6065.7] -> 11.09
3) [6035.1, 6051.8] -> 11.82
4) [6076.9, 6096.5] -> 11.3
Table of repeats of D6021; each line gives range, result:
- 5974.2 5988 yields 11.15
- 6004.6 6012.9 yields 11.24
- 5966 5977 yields 11.14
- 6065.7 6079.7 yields 11.23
